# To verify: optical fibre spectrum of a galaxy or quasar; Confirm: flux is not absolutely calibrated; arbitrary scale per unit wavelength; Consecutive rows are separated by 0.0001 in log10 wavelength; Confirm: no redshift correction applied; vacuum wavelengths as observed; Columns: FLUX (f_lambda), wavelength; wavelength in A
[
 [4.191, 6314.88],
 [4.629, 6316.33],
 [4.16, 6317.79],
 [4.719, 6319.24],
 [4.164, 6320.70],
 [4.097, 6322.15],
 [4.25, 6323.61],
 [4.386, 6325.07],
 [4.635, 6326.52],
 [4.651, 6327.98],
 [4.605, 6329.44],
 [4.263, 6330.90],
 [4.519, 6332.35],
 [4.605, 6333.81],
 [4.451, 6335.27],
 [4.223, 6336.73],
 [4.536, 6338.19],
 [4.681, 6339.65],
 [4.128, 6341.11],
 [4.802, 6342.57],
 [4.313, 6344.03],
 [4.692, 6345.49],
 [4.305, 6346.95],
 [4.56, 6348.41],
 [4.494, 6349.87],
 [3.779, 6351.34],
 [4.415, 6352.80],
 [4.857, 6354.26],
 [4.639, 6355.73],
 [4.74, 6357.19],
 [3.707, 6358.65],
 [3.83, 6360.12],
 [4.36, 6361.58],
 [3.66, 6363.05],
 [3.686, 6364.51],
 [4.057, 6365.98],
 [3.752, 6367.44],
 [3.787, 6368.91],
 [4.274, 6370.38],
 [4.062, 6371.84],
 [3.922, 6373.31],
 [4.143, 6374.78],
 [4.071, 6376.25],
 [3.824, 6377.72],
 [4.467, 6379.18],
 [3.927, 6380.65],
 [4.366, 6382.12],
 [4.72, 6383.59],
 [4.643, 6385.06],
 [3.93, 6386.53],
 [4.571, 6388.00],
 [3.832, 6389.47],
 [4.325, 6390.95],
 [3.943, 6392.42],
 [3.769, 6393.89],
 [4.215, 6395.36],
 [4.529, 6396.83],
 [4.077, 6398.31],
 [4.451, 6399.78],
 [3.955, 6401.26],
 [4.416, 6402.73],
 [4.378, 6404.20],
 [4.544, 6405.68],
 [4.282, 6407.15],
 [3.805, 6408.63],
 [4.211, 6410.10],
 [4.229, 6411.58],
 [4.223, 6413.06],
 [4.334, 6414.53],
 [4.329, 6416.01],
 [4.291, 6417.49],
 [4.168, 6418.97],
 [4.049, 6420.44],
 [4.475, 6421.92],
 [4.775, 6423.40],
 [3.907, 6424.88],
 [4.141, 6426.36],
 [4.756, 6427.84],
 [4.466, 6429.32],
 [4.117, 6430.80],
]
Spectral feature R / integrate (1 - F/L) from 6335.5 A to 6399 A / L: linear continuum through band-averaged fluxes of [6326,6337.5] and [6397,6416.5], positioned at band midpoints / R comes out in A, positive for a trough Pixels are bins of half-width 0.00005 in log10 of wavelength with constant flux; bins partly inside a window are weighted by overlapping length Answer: 2.2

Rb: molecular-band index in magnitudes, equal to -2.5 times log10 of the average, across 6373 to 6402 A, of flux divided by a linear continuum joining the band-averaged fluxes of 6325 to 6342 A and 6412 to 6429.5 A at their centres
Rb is 0.05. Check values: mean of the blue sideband 4.48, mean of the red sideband 4.32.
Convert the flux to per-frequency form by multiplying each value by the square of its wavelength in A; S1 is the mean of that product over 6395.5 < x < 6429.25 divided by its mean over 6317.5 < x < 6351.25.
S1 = 1.0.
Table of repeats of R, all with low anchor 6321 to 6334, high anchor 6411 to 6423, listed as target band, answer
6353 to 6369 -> 0.9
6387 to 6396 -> 0.5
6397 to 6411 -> 0.2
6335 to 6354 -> -0.1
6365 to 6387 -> 1.1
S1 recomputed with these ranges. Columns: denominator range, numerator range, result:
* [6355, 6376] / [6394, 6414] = 1.06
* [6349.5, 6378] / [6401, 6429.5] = 1.06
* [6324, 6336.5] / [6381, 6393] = 0.97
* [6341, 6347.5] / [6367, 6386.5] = 0.93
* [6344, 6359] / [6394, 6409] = 0.98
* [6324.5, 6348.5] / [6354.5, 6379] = 0.91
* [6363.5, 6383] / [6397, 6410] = 1.07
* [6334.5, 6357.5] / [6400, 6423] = 0.97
